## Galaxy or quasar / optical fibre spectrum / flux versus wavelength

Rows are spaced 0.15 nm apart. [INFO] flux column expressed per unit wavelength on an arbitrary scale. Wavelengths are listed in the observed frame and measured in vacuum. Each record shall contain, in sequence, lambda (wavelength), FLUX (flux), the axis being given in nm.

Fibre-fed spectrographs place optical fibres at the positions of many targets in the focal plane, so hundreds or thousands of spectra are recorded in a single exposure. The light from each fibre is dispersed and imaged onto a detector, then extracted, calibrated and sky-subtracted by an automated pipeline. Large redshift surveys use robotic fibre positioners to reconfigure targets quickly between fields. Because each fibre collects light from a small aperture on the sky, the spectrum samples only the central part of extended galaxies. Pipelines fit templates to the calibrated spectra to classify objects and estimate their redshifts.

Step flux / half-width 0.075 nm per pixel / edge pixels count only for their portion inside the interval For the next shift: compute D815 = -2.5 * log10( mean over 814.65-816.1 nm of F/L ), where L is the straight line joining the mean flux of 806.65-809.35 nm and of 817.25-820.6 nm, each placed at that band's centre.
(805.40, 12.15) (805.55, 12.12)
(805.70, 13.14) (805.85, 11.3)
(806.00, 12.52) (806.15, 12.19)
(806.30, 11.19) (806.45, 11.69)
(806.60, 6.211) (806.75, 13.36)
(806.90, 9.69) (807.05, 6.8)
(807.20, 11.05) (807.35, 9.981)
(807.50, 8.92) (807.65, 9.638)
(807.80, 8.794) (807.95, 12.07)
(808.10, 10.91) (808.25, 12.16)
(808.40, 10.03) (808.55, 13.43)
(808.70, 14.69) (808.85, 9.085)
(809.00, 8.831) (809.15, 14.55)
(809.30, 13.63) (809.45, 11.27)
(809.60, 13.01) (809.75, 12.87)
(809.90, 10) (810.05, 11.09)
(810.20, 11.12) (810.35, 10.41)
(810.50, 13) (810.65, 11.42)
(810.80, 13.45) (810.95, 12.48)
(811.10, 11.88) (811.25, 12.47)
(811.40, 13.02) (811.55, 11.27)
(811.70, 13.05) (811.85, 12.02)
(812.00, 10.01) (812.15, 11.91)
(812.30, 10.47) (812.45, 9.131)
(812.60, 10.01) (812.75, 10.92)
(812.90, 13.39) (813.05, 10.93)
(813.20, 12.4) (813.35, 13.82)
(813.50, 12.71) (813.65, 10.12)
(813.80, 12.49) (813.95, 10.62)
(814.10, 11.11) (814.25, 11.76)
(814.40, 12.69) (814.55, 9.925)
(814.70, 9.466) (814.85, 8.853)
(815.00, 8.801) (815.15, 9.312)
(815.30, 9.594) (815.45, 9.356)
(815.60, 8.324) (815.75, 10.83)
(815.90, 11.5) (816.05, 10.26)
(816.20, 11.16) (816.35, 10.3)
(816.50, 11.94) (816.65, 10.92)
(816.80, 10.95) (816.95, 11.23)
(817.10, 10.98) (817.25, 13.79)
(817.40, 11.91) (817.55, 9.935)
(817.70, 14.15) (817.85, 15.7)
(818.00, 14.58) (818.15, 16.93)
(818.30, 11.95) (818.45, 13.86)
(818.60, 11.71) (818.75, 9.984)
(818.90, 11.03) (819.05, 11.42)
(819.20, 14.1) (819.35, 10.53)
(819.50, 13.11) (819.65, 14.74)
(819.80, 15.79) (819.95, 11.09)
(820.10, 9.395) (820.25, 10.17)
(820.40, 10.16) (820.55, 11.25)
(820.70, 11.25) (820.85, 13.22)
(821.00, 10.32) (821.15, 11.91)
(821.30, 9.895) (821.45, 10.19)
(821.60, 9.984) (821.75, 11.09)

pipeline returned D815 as 0.24 mag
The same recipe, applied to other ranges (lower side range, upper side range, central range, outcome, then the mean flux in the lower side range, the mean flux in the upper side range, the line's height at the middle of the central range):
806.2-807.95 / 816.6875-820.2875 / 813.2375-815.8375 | 0.09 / 9.89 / 12.5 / 11.6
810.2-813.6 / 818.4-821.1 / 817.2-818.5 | -0.16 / 11.8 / 11.8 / 11.8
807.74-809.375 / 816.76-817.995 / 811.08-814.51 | 0.04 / 11.7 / 12.5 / 12.1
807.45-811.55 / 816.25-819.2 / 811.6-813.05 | 0.06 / 11.6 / 12.3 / 11.9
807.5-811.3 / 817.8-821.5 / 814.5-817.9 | 0.11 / 11.6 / 12.2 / 12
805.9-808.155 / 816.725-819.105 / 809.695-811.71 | -0.08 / 10.3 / 12.5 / 11.1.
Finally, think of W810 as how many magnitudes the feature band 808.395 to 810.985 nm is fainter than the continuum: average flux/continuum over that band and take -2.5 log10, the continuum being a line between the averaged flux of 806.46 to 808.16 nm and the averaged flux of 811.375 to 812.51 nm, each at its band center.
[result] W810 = -0.13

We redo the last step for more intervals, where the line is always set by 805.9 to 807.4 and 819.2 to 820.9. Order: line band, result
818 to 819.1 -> -0.07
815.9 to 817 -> 0.05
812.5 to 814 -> -0.05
